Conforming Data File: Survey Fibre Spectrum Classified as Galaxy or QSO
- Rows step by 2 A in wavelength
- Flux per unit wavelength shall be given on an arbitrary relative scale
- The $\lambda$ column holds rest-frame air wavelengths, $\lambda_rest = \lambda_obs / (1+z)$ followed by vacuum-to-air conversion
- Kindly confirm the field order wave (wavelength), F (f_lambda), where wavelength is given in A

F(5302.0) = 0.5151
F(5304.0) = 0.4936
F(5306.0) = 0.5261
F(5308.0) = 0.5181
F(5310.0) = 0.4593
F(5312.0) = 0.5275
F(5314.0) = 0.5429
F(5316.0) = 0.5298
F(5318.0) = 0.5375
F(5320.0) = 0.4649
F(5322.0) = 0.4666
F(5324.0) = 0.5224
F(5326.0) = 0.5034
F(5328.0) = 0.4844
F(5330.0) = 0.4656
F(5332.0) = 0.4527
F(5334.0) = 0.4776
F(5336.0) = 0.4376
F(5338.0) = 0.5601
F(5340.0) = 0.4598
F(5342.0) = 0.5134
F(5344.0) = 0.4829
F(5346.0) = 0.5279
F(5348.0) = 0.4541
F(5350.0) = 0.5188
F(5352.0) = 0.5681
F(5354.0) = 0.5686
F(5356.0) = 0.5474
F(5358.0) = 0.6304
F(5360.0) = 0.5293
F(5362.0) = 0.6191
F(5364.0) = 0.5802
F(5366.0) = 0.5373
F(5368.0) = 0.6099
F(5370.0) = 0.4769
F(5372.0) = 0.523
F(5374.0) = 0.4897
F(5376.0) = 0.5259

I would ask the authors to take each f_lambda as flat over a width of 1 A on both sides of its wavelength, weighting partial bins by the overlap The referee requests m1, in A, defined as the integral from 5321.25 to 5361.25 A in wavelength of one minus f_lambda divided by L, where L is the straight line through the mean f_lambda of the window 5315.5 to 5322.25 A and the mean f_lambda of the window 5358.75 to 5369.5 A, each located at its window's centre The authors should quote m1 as 2.0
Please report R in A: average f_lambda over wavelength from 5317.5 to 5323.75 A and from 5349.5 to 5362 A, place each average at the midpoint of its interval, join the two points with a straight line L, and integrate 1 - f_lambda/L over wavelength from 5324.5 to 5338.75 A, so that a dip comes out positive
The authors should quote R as 0.8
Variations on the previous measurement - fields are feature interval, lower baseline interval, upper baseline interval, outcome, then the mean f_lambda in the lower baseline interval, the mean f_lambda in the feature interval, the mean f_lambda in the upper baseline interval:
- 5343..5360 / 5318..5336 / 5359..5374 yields -0.42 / 0.481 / 0.537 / 0.549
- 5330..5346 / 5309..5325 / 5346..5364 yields 1.44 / 0.506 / 0.485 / 0.554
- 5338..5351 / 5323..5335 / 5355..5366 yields 0.78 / 0.484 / 0.498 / 0.577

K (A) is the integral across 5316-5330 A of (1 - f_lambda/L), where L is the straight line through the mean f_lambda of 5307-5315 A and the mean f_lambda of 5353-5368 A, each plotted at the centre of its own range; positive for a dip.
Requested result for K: 0.8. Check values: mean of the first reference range 0.512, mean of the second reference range 0.576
